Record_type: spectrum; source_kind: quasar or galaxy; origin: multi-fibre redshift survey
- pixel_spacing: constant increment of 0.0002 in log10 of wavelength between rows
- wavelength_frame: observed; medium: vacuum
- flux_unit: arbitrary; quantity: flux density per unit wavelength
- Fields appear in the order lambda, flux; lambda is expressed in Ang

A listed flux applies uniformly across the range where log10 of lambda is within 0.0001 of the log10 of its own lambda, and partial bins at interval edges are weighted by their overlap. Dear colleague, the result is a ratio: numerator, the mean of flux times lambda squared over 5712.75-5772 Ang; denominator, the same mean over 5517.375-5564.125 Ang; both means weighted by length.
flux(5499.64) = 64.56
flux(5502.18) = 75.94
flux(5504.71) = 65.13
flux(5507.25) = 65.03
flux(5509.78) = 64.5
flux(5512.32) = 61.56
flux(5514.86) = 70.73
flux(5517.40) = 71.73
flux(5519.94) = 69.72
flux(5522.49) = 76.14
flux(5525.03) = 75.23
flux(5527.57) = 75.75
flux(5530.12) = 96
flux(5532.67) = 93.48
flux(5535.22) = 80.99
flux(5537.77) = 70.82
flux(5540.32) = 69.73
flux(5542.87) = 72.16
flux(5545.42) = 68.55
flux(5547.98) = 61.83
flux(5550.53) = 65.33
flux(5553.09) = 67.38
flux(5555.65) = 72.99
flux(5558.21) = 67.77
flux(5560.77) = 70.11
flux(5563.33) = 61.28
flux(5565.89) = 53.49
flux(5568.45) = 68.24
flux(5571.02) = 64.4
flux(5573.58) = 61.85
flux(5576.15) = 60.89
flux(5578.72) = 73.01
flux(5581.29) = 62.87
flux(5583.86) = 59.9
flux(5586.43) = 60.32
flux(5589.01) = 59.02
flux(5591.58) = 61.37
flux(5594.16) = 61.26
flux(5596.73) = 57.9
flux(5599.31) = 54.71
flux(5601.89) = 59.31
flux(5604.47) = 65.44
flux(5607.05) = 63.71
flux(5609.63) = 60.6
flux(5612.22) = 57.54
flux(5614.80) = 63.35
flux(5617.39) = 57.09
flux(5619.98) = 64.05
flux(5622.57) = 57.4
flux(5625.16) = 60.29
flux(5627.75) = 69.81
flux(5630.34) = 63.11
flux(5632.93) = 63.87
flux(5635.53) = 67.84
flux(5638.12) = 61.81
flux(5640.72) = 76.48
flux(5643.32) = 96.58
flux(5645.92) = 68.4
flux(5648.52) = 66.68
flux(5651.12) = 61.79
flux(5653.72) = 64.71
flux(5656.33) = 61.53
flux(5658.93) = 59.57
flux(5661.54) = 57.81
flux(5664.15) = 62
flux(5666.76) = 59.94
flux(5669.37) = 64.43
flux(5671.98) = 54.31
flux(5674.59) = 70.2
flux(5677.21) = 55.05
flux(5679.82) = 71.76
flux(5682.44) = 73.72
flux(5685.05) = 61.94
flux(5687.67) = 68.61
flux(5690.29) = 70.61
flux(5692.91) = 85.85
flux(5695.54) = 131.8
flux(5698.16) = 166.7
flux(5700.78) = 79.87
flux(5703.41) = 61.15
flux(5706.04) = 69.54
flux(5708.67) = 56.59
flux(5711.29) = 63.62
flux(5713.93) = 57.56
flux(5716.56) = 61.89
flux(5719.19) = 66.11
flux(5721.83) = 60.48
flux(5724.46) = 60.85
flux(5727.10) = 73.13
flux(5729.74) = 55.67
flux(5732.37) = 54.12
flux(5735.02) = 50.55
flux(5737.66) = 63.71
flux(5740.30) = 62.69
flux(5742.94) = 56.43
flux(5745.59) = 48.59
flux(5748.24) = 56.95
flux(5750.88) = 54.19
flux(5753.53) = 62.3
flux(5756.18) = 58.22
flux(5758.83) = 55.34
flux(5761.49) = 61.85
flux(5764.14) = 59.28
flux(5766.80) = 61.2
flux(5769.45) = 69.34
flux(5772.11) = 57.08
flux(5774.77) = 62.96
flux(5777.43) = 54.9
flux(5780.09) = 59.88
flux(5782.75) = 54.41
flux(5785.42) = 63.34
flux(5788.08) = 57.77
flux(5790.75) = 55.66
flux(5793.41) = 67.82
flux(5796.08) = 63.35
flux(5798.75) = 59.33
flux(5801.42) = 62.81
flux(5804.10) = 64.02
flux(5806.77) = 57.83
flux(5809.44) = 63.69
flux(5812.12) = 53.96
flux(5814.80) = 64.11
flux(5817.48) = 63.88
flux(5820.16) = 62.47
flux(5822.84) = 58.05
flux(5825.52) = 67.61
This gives 0.9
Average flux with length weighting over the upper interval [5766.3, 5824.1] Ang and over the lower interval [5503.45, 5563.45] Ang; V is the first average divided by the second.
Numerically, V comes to 0.8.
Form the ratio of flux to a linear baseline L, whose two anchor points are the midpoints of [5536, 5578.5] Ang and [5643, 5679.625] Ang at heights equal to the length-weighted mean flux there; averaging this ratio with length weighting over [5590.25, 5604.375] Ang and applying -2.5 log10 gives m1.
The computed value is 0.10 mag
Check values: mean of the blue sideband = 66.4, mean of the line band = 59.5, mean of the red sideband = 63.9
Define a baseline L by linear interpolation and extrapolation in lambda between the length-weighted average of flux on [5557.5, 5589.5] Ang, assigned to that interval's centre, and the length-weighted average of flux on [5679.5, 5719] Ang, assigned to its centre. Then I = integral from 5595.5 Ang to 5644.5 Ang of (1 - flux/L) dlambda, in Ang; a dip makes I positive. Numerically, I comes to 3.5 Ang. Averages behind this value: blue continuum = 63.3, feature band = 64.2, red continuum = 78.6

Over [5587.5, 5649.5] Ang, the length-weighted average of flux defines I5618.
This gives 64.1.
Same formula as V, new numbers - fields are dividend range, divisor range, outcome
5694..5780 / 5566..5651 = 1.03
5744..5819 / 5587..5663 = 0.94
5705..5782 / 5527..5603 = 0.89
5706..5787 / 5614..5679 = 0.93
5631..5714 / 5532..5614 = 1.10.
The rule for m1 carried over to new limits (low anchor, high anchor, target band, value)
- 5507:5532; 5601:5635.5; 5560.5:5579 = 0.07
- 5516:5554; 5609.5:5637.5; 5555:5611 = 0.09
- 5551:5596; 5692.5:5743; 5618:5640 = 0.06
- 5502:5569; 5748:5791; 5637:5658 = -0.07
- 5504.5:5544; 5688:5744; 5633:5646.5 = -0.01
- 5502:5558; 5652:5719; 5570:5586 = 0.13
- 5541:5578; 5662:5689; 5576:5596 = 0.05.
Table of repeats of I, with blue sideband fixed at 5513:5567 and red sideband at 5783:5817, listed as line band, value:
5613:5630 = 1.6 Ang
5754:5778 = 0.8 Ang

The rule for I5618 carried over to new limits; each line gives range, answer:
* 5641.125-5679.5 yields 65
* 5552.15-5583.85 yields 65.1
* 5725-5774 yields 59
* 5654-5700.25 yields 74.9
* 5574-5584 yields 64.4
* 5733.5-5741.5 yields 58.8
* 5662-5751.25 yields 68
